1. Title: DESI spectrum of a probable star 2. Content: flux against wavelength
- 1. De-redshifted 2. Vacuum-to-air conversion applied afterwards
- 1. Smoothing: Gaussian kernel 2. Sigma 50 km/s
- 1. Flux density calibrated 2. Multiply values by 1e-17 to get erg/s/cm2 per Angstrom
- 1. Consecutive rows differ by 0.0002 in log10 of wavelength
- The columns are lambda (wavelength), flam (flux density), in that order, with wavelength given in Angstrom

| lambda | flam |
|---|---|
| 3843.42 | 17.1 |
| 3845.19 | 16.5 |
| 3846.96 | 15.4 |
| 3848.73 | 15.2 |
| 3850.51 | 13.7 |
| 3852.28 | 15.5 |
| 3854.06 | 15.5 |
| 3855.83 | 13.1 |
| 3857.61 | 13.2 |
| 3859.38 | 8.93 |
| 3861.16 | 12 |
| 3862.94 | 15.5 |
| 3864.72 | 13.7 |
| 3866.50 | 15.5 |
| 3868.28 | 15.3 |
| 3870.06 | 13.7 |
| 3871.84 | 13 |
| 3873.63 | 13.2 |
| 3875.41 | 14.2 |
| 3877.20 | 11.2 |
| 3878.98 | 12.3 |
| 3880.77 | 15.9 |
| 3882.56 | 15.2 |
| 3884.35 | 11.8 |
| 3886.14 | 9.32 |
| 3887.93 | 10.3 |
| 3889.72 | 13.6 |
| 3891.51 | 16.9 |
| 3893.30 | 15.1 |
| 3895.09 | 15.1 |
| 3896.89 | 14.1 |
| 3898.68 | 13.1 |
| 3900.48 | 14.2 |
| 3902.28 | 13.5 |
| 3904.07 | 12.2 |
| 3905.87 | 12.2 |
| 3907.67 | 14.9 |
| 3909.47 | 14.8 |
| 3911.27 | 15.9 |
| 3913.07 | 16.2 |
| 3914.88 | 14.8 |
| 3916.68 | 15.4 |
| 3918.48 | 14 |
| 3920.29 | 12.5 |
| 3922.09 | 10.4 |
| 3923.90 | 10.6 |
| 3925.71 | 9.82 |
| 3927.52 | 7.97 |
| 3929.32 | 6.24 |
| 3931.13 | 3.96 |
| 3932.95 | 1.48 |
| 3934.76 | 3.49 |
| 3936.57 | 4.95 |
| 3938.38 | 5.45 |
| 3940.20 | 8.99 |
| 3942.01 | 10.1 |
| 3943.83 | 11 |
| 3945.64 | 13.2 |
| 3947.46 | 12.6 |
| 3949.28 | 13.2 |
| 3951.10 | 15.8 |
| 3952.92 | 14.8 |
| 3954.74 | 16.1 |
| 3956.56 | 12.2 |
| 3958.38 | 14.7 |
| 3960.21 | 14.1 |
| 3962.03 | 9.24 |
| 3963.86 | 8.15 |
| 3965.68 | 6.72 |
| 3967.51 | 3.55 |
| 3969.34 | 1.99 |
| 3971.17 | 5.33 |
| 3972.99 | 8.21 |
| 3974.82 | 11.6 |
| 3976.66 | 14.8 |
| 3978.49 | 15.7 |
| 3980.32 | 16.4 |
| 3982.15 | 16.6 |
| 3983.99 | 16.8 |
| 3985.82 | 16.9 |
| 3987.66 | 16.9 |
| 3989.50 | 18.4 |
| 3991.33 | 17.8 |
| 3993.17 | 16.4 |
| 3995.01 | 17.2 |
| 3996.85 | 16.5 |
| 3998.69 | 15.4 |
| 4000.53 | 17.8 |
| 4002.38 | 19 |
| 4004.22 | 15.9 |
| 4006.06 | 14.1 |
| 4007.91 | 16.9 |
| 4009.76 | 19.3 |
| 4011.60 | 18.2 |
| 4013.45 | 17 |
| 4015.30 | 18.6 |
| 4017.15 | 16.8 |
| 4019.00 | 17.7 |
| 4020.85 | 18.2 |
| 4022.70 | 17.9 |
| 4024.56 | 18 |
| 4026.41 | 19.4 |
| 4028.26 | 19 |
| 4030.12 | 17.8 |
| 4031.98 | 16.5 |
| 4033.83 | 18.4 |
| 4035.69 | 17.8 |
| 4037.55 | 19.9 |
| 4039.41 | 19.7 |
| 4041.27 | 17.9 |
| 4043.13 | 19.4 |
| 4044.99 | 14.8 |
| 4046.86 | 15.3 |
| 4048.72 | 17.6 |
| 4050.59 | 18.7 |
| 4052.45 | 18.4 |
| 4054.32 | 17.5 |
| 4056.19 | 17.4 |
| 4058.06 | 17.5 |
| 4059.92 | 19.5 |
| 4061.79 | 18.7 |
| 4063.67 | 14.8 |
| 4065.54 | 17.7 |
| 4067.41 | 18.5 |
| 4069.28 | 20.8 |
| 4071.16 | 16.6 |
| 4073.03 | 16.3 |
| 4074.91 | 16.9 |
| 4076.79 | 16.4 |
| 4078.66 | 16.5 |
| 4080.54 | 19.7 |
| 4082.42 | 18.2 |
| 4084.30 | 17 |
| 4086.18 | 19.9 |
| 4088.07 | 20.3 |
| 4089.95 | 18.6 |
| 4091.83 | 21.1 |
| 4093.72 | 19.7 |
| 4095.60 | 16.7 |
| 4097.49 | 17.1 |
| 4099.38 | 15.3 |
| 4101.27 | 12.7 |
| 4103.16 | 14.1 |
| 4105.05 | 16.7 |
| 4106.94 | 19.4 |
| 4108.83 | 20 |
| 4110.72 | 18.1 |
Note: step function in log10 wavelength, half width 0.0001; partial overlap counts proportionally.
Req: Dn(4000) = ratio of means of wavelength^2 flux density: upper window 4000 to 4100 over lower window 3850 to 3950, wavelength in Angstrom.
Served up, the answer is 1.6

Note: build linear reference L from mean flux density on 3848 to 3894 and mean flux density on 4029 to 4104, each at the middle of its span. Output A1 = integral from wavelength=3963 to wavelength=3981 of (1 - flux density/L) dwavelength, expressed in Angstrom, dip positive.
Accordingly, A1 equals 7.5 Angstrom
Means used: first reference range 13.6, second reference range 17.7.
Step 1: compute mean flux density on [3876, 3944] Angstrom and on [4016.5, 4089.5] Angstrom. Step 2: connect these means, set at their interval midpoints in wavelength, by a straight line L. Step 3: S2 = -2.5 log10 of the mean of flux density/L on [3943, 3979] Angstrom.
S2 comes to 0.23 mag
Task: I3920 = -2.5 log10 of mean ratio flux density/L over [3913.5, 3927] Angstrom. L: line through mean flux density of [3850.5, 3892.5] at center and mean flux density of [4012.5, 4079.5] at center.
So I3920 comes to 0.17 mag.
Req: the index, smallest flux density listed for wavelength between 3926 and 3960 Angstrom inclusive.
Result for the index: 1.48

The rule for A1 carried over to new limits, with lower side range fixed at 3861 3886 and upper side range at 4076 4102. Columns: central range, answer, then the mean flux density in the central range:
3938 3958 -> 3.6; 12.4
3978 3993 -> -1.0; 17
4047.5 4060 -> -0.6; 17.9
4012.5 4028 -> -1.4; 18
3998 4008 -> -0.2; 16.5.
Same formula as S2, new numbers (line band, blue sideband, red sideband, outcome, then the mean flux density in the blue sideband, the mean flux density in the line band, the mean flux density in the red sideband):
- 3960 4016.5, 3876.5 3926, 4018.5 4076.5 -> 0.137 mag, 13.5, 14.3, 17.9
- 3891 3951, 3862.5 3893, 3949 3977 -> 0.057 mag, 13.6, 11.5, 10.5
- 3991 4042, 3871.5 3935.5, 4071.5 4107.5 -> -0.150 mag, 12.2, 17.7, 17.5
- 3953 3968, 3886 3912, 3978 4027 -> 0.391 mag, 13.8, 11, 17.3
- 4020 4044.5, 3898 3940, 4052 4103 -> -0.171 mag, 10.7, 18.4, 17.7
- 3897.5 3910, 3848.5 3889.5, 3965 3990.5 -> -0.046 mag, 13.3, 13.5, 12.2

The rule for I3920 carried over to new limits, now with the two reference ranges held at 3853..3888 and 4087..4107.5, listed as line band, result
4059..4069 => -0.08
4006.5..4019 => -0.12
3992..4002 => -0.08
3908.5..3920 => -0.08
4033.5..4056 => -0.09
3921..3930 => 0.48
